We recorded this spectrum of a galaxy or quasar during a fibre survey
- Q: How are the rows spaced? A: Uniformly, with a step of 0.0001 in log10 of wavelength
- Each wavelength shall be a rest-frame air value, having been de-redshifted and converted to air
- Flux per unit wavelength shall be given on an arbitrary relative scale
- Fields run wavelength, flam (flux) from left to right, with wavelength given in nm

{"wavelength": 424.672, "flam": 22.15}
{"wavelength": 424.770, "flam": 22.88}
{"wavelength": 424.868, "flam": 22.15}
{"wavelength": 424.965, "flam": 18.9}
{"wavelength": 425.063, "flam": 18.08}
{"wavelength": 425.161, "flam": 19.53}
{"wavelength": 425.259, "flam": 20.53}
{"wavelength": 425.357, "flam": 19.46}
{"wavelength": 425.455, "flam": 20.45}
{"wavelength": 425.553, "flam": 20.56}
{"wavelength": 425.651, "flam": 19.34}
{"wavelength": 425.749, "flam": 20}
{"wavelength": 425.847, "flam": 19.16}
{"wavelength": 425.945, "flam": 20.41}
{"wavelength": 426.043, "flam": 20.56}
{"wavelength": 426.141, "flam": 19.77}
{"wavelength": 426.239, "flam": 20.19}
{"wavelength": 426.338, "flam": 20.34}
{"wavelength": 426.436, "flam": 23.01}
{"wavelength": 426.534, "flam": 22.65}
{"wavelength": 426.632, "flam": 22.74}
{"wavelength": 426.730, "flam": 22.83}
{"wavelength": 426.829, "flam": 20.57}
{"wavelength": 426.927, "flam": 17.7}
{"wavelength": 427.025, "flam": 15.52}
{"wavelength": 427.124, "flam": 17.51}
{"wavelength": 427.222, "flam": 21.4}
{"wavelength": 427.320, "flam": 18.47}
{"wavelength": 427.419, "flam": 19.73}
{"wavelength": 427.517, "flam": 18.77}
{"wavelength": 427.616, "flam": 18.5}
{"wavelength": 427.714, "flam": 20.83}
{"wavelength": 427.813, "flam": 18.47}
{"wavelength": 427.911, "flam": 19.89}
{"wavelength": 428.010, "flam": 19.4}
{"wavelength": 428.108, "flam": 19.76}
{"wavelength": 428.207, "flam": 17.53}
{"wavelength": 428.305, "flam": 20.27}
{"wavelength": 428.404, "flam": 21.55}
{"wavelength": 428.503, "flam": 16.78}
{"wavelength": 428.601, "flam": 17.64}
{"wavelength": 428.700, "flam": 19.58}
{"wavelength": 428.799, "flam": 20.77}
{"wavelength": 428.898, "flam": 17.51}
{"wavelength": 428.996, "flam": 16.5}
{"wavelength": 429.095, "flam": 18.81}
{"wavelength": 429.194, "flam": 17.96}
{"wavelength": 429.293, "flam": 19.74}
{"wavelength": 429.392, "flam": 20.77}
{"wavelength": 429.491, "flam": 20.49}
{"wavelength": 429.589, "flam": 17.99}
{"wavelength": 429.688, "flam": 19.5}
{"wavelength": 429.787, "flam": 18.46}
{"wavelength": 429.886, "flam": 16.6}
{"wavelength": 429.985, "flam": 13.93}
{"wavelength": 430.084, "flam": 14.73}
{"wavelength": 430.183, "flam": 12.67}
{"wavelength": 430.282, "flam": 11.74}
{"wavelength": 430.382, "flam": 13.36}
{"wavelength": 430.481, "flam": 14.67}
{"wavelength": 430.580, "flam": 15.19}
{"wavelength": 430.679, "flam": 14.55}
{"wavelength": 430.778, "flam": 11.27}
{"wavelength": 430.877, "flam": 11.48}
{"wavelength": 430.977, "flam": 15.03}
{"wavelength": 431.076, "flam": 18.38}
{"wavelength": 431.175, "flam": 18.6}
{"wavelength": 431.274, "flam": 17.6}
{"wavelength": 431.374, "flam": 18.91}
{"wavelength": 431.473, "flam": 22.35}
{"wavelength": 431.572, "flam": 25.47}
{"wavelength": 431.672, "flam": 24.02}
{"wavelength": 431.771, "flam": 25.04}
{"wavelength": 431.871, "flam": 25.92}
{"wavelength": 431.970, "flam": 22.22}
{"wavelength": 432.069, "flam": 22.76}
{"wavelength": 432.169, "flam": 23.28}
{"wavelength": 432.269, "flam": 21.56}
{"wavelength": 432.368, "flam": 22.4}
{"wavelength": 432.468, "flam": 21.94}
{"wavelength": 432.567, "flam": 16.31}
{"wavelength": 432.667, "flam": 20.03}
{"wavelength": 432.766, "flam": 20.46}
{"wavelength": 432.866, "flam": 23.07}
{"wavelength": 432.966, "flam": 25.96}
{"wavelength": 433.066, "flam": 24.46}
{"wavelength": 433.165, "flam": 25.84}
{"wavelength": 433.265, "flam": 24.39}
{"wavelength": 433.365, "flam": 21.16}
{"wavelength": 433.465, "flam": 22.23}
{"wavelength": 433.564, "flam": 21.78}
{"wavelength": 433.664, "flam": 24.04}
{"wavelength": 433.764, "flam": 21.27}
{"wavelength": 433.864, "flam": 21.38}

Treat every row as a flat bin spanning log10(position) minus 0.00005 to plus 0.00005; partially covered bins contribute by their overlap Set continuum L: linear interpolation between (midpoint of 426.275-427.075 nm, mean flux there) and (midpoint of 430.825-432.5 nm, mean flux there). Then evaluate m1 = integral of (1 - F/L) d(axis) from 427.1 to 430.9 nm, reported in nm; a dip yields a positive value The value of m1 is 0.58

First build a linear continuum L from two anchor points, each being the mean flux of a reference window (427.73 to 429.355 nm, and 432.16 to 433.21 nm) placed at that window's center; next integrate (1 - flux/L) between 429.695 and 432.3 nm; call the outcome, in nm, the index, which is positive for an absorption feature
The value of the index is 0.36 nm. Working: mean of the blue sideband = 18.9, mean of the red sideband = 22.3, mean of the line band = 18.1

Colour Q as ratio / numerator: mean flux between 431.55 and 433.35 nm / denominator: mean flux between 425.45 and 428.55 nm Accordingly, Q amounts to 1.2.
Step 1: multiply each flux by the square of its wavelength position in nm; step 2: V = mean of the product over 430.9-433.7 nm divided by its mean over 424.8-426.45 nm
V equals 1.12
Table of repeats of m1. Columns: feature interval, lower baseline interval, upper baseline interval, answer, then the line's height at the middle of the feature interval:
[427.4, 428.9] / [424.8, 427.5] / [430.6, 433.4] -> 0.08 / 20.3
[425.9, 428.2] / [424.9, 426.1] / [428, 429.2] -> -0.07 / 19.3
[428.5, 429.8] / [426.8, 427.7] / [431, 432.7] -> 0.07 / 19.9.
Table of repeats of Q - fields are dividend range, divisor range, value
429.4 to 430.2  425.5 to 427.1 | 0.85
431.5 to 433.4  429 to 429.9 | 1.22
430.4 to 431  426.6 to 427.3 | 0.69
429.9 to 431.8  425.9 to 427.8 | 0.83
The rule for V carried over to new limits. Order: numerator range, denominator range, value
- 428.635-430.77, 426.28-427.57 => 0.85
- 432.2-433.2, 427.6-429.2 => 1.19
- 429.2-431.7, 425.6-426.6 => 0.85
